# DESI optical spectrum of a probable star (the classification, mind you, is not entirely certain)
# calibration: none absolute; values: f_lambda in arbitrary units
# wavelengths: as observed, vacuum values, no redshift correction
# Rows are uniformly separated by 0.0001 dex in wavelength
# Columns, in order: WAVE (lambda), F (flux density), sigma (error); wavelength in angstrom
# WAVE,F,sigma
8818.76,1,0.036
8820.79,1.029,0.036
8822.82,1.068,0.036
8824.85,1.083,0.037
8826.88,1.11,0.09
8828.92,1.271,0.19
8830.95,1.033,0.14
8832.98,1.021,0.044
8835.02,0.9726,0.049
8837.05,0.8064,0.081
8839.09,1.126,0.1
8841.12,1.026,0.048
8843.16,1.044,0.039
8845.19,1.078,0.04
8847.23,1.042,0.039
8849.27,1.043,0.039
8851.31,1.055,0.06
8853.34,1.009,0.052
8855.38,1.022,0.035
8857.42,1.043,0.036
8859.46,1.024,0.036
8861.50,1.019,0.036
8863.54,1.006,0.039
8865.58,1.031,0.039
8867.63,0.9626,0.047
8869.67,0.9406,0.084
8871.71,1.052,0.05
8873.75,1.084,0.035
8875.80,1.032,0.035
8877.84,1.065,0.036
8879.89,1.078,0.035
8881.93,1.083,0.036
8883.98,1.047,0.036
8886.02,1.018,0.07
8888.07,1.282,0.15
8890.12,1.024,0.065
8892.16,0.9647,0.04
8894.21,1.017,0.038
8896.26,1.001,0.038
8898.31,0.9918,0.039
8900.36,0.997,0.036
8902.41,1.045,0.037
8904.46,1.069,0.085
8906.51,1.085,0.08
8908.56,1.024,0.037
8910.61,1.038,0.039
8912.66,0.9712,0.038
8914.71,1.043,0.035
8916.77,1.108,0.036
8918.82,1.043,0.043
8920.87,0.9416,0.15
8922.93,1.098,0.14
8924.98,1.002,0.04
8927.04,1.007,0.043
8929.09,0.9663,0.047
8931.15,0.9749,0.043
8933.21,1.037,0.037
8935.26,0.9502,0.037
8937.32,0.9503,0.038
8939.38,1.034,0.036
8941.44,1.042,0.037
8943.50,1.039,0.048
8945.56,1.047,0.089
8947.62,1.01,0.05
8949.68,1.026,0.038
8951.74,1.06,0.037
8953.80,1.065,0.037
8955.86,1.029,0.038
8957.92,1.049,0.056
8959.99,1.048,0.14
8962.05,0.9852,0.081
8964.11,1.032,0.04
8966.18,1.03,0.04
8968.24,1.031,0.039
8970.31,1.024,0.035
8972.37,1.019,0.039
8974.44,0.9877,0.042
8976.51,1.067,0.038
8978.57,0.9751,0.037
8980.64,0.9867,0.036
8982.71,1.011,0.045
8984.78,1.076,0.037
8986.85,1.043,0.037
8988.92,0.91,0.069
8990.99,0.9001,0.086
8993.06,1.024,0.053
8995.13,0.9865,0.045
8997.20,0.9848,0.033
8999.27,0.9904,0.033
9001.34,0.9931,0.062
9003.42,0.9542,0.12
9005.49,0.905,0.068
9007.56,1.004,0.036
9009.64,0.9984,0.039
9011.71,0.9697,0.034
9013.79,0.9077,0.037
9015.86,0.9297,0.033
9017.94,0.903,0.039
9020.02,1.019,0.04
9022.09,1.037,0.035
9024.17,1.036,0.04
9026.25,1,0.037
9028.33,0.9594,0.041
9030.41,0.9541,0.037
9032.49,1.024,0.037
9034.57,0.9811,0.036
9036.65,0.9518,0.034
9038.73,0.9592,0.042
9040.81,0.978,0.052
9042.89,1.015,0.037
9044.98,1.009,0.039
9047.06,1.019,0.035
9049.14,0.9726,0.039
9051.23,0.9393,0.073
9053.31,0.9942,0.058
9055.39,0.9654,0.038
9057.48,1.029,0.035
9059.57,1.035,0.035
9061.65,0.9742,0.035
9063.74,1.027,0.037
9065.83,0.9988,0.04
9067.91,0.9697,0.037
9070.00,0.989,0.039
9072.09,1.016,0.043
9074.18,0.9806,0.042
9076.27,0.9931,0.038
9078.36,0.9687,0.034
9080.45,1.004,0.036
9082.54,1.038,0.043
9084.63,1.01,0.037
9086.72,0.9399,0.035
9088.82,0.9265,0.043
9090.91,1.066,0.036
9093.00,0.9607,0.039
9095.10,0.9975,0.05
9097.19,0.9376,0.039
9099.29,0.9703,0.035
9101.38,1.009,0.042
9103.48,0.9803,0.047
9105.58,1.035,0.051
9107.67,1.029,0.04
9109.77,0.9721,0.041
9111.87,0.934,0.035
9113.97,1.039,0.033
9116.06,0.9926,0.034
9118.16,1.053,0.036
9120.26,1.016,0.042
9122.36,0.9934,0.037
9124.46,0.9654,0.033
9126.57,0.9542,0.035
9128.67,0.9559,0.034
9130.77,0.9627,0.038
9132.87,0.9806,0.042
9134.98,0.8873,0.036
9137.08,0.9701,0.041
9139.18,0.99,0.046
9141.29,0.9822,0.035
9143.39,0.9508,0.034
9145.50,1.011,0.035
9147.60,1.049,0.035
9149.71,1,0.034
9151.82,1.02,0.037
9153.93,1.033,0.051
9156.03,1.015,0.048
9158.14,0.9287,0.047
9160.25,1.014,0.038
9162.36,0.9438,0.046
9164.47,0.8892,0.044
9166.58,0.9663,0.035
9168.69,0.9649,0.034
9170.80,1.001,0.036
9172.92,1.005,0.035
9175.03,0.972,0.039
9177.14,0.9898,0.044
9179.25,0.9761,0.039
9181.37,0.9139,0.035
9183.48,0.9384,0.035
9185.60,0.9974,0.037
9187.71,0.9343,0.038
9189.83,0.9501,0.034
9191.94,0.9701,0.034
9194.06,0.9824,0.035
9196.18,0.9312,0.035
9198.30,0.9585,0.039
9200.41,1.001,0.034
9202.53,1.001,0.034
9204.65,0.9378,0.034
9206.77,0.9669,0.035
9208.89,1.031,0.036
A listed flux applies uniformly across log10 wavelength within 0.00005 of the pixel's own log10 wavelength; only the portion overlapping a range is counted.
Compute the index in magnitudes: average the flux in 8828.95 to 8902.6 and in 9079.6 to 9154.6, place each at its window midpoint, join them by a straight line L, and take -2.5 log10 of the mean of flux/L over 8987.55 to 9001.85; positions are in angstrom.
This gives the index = 0.04 mag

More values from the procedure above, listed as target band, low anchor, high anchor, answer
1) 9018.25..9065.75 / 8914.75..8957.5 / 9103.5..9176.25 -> 0.01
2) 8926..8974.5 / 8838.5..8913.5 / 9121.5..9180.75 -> 0.00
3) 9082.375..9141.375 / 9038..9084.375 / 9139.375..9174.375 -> 0.01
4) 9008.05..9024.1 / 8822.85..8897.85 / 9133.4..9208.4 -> 0.04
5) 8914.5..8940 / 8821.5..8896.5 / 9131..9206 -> 0.02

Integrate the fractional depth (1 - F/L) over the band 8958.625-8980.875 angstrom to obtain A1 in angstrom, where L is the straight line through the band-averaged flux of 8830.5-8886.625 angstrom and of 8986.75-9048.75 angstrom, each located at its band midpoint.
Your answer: -0.6 angstrom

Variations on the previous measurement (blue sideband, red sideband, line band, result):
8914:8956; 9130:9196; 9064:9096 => 0.0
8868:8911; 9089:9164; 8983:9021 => 1.6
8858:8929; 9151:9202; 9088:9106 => 0.0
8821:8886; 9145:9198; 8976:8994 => 0.3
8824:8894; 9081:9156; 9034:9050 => 0.3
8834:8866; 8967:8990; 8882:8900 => -0.4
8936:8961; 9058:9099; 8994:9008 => 0.6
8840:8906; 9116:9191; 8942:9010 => 0.4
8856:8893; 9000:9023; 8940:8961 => -0.9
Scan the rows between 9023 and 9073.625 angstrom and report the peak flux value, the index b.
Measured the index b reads 1.036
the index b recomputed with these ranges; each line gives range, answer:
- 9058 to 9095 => 1.066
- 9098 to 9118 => 1.039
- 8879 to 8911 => 1.282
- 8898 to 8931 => 1.108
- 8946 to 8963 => 1.065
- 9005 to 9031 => 1.037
